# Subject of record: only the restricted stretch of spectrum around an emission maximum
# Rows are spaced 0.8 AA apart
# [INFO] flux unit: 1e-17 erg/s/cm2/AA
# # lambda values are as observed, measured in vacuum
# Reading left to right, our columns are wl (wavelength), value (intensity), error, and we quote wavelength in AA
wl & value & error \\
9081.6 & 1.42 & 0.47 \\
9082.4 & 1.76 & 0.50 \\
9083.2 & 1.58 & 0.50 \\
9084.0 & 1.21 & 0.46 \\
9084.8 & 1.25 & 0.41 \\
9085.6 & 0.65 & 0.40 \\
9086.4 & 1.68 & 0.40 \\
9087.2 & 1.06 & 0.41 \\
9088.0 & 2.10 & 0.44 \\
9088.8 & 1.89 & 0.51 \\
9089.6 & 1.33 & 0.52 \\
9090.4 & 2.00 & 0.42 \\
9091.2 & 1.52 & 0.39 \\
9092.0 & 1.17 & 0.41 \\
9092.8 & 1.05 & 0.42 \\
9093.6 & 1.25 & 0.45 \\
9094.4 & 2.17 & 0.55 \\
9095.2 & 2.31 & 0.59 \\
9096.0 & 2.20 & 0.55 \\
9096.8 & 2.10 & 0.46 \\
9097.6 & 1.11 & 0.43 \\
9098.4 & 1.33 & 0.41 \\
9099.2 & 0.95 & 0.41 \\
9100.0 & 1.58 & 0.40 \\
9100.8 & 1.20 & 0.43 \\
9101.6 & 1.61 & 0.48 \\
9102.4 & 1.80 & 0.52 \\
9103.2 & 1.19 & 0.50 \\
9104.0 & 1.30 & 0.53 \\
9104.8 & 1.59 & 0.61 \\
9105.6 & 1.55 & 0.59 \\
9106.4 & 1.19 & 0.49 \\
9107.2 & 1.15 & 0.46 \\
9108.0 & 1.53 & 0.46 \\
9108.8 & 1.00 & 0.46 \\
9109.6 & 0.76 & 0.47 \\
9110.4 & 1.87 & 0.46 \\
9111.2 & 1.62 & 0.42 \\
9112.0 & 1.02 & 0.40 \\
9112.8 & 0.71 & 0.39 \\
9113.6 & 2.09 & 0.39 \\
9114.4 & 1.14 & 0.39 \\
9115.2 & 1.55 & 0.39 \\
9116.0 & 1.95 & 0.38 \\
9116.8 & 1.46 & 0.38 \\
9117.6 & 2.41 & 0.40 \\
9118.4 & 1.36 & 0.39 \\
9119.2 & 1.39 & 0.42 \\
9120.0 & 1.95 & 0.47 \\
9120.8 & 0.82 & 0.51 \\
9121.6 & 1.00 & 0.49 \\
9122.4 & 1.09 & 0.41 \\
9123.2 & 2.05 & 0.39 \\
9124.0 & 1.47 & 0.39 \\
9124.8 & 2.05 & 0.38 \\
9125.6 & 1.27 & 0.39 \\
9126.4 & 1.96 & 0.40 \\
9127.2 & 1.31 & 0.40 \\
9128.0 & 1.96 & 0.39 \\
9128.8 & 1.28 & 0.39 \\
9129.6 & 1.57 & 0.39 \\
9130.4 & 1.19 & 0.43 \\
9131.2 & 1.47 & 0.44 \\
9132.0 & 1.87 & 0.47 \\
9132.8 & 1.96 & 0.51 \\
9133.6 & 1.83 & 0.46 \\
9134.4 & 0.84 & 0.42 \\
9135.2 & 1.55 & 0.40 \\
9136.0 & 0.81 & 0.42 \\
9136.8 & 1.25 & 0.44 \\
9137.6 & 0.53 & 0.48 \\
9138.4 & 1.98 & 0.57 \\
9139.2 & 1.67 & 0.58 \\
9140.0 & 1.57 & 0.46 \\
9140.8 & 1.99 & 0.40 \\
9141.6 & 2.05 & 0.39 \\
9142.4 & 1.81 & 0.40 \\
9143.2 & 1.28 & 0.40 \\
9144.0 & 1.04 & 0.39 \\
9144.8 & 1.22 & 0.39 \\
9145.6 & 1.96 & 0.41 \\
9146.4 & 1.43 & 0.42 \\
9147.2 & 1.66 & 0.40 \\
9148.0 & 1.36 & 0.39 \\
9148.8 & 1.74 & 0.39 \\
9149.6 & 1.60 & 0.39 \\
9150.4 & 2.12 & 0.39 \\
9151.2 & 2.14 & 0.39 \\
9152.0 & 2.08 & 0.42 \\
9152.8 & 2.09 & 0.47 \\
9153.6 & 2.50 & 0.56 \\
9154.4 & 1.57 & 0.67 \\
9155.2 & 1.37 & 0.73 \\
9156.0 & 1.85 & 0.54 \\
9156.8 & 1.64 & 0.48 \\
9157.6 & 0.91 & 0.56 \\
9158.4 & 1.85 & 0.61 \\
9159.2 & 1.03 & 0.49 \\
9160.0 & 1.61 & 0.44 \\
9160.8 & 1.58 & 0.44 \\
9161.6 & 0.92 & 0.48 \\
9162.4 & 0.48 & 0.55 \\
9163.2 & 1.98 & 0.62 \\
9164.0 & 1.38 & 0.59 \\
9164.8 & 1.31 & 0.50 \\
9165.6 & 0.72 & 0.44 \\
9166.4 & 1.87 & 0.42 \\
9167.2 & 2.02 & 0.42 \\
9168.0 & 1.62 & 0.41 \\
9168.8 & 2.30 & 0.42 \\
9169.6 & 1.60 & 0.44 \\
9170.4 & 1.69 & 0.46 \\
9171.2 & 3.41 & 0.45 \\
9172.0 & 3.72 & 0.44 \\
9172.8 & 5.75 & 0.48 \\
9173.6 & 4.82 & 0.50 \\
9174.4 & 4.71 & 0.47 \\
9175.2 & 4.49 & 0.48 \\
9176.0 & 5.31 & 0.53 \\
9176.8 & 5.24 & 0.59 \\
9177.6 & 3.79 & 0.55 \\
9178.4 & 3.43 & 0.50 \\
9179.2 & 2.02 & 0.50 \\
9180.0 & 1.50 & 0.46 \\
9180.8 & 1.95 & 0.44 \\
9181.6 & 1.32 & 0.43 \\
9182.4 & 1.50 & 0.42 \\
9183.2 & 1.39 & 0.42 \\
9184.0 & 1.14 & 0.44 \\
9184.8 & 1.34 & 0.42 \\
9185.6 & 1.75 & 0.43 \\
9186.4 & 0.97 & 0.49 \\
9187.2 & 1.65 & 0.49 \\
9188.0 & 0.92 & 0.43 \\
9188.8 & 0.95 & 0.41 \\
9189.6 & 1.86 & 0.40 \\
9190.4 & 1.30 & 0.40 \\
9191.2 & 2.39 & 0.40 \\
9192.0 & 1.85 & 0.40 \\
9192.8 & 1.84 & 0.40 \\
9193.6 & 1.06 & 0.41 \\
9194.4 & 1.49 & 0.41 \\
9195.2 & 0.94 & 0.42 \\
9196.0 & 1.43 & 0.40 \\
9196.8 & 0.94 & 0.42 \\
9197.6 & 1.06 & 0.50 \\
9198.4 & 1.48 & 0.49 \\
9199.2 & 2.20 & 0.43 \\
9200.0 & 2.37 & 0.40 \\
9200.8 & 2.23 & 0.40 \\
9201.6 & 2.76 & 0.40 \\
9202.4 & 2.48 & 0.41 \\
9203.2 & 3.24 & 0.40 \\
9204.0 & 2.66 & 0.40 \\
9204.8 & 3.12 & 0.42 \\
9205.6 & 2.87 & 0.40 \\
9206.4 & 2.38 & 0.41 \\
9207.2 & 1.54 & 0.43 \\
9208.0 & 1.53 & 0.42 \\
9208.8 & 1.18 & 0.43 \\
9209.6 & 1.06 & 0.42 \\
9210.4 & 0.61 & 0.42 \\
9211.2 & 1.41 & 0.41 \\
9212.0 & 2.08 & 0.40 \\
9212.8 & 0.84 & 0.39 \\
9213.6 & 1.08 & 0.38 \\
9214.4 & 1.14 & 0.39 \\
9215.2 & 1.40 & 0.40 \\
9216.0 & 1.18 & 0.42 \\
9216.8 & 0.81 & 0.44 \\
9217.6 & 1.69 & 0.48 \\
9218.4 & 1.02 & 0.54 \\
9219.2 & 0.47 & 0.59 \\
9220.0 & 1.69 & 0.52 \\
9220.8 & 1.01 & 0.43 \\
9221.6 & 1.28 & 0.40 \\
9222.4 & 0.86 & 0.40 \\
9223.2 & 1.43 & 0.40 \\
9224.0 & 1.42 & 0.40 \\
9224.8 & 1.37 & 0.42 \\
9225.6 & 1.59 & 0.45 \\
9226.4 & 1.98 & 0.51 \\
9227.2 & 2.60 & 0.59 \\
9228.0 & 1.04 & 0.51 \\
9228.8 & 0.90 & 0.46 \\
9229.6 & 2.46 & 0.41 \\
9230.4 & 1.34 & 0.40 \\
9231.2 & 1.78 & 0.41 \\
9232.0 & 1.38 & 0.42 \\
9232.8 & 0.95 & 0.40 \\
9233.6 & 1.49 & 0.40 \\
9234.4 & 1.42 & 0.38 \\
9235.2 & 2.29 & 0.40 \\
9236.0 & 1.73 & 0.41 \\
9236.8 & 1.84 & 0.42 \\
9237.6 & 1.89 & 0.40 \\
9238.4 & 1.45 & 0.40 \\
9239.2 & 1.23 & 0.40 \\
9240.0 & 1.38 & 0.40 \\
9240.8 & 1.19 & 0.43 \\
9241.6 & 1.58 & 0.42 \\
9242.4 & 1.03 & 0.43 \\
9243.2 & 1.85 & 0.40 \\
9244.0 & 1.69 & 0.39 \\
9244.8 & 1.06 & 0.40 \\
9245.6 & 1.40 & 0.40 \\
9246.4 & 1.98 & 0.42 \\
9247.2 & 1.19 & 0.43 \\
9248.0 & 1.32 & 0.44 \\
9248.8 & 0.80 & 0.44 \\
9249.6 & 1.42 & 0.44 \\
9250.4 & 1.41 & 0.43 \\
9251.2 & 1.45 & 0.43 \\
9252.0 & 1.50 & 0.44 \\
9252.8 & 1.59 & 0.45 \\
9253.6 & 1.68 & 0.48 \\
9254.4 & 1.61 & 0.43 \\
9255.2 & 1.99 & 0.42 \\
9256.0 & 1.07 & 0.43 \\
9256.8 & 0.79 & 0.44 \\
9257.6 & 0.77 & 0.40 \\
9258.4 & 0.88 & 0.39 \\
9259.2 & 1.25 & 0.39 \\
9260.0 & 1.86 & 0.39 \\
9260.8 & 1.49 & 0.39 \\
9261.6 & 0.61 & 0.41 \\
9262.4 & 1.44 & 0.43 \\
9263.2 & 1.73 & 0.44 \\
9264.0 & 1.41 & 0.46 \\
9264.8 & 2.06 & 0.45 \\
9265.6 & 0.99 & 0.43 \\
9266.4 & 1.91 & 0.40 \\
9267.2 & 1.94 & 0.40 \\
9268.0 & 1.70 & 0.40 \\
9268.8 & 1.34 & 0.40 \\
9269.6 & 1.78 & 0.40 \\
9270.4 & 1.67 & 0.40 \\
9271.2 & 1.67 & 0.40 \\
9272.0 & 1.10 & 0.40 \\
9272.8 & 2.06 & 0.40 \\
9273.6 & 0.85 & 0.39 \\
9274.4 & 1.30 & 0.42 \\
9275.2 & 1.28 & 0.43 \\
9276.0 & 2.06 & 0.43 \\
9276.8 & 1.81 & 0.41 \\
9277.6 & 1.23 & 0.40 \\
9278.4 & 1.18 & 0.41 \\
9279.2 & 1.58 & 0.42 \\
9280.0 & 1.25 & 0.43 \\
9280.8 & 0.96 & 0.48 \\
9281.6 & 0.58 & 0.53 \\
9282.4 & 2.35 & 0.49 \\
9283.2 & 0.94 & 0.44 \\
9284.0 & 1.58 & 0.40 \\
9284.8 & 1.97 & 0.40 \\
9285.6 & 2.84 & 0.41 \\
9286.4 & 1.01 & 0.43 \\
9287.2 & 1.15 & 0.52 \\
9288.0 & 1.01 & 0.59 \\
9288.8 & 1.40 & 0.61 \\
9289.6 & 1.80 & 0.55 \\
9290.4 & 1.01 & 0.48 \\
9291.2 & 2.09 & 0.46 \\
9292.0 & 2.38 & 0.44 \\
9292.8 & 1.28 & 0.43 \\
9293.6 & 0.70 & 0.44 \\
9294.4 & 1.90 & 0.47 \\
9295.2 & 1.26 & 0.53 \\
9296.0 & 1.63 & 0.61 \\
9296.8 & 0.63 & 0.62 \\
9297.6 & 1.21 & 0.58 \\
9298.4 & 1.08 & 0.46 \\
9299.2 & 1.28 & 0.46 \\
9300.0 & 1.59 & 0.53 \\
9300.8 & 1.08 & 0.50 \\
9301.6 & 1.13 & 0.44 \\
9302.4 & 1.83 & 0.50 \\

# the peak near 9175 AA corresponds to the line Halpha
